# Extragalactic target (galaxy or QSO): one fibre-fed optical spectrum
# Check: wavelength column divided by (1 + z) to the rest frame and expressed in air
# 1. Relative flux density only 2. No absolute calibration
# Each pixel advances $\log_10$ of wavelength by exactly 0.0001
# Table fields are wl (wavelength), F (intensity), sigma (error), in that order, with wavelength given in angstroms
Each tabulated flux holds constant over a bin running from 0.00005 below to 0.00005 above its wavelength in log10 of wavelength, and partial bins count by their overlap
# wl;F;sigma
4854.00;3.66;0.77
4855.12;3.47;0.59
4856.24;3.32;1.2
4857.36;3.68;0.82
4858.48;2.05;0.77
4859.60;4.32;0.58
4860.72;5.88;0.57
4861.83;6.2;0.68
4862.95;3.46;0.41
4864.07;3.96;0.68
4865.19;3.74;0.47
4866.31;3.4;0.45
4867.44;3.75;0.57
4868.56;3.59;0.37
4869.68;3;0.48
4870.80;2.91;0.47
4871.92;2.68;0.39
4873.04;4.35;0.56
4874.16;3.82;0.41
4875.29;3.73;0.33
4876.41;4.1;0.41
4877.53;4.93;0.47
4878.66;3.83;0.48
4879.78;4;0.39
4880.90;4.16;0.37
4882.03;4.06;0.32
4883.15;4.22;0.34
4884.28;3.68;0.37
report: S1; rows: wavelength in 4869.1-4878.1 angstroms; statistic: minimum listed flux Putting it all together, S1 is 2.68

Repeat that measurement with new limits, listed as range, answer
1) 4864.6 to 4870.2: 3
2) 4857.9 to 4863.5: 2.05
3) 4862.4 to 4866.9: 3.4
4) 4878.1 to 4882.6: 3.83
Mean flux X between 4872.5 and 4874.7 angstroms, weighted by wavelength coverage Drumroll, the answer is 4.09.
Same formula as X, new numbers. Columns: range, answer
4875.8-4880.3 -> 4.21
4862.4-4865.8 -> 3.72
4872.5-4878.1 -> 4.18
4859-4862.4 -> 5.43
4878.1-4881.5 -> 4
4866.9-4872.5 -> 3.19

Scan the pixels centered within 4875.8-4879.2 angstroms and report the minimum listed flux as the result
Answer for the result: 3.83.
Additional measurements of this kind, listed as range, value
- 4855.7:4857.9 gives 3.32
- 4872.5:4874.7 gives 3.82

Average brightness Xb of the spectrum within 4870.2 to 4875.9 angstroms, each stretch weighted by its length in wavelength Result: 3.5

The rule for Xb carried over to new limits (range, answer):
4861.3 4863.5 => 4.82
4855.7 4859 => 3.02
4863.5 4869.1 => 3.68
